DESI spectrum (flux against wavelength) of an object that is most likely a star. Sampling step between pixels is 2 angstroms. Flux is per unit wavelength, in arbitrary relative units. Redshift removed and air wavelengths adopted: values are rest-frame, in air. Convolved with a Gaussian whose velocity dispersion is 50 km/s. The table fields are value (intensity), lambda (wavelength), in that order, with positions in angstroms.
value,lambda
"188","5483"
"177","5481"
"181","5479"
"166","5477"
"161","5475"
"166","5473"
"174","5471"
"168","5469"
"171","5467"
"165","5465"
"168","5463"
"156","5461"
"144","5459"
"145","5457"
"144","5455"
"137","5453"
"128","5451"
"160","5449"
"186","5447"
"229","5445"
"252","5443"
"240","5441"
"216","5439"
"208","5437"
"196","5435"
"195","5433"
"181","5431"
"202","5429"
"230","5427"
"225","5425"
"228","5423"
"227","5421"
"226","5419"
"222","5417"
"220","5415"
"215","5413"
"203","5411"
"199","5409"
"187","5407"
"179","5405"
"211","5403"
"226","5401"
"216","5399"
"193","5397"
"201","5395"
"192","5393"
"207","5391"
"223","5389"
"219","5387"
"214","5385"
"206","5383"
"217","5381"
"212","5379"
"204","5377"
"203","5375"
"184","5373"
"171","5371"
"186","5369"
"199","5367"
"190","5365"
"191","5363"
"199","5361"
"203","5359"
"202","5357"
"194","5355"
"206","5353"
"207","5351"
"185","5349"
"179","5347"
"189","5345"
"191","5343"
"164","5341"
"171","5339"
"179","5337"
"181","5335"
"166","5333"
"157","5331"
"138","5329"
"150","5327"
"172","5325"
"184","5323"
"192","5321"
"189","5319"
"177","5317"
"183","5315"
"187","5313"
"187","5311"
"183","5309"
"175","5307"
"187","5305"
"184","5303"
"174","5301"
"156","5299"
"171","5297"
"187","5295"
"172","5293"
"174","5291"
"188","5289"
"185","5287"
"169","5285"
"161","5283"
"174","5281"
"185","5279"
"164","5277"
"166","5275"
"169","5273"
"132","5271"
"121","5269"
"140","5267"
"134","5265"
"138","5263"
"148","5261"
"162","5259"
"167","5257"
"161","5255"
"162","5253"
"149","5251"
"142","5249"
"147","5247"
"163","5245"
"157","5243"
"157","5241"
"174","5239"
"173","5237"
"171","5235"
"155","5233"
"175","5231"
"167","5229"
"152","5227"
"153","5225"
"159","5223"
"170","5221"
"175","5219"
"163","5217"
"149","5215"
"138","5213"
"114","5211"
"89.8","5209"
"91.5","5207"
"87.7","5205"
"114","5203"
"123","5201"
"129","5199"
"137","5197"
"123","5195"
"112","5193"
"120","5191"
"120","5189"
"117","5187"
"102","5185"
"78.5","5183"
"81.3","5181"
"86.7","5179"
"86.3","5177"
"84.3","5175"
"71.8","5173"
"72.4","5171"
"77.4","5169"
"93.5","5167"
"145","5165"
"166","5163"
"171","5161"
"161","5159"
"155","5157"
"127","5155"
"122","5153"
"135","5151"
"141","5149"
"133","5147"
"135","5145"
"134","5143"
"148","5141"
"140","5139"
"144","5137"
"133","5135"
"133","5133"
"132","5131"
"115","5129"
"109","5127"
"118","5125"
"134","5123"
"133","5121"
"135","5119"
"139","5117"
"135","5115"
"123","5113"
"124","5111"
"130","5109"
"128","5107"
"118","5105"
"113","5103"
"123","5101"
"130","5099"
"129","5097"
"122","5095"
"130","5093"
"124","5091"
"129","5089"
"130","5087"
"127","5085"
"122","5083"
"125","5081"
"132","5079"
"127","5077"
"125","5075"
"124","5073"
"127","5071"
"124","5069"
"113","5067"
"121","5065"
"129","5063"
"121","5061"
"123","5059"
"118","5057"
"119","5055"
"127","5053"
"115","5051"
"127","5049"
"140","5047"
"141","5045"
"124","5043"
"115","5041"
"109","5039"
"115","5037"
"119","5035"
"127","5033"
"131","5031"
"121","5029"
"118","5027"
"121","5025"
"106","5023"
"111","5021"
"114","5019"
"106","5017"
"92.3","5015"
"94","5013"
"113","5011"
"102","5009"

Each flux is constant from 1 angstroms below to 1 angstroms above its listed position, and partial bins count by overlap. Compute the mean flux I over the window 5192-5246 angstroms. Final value 143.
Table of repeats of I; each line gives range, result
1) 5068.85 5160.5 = 130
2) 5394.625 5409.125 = 202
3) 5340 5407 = 199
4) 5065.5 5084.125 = 124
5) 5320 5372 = 183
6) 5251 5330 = 168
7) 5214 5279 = 157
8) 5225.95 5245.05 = 164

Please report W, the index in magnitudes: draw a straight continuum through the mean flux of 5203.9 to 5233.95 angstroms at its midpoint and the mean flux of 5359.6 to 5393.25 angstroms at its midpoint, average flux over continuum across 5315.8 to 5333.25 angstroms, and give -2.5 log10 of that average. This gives 0.074 mag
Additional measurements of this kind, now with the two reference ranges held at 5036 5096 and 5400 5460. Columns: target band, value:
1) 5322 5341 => 0.077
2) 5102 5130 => 0.076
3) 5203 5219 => 0.252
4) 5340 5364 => -0.056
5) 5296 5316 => -0.033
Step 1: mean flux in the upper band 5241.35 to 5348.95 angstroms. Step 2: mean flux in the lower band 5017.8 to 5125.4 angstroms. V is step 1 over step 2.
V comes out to 1.35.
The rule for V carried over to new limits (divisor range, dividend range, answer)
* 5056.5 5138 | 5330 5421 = 1.57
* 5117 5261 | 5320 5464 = 1.45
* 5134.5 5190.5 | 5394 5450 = 1.75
